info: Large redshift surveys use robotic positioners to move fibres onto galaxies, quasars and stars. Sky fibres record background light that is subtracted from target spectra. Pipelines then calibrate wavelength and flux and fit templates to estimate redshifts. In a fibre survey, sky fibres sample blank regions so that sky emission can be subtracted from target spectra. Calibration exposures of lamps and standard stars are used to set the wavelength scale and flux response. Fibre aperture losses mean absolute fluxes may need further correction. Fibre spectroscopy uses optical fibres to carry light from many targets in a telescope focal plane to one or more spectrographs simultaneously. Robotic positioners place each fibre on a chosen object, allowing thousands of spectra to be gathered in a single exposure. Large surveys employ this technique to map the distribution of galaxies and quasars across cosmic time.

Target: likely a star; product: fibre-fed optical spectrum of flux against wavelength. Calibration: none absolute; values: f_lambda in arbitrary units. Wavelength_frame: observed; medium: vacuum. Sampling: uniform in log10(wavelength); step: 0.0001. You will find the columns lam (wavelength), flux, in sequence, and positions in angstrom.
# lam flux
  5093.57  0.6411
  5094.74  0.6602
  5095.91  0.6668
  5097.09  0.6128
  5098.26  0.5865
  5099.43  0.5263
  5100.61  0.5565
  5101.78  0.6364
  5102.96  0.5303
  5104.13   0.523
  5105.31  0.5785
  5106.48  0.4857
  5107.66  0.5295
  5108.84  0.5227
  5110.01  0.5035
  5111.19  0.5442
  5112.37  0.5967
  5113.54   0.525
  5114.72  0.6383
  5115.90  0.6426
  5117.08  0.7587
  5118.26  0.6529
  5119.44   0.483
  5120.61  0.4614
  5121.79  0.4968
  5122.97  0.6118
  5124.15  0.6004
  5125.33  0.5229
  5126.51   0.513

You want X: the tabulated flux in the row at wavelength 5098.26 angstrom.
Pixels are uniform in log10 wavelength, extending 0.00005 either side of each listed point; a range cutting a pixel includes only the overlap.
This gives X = 0.5865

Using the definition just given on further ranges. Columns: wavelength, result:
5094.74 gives 0.6602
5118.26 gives 0.6529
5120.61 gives 0.4614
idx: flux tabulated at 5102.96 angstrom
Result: 0.5303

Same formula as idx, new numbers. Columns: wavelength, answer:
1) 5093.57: 0.6411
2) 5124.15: 0.6004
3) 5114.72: 0.6383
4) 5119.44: 0.483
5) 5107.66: 0.5295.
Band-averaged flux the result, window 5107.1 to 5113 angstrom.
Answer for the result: 0.54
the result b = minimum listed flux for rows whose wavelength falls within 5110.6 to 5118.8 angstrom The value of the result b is 0.525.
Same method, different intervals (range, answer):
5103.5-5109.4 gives 0.4857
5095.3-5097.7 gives 0.6128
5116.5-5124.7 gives 0.4614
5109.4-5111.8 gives 0.5035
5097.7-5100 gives 0.5263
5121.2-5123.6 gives 0.4968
